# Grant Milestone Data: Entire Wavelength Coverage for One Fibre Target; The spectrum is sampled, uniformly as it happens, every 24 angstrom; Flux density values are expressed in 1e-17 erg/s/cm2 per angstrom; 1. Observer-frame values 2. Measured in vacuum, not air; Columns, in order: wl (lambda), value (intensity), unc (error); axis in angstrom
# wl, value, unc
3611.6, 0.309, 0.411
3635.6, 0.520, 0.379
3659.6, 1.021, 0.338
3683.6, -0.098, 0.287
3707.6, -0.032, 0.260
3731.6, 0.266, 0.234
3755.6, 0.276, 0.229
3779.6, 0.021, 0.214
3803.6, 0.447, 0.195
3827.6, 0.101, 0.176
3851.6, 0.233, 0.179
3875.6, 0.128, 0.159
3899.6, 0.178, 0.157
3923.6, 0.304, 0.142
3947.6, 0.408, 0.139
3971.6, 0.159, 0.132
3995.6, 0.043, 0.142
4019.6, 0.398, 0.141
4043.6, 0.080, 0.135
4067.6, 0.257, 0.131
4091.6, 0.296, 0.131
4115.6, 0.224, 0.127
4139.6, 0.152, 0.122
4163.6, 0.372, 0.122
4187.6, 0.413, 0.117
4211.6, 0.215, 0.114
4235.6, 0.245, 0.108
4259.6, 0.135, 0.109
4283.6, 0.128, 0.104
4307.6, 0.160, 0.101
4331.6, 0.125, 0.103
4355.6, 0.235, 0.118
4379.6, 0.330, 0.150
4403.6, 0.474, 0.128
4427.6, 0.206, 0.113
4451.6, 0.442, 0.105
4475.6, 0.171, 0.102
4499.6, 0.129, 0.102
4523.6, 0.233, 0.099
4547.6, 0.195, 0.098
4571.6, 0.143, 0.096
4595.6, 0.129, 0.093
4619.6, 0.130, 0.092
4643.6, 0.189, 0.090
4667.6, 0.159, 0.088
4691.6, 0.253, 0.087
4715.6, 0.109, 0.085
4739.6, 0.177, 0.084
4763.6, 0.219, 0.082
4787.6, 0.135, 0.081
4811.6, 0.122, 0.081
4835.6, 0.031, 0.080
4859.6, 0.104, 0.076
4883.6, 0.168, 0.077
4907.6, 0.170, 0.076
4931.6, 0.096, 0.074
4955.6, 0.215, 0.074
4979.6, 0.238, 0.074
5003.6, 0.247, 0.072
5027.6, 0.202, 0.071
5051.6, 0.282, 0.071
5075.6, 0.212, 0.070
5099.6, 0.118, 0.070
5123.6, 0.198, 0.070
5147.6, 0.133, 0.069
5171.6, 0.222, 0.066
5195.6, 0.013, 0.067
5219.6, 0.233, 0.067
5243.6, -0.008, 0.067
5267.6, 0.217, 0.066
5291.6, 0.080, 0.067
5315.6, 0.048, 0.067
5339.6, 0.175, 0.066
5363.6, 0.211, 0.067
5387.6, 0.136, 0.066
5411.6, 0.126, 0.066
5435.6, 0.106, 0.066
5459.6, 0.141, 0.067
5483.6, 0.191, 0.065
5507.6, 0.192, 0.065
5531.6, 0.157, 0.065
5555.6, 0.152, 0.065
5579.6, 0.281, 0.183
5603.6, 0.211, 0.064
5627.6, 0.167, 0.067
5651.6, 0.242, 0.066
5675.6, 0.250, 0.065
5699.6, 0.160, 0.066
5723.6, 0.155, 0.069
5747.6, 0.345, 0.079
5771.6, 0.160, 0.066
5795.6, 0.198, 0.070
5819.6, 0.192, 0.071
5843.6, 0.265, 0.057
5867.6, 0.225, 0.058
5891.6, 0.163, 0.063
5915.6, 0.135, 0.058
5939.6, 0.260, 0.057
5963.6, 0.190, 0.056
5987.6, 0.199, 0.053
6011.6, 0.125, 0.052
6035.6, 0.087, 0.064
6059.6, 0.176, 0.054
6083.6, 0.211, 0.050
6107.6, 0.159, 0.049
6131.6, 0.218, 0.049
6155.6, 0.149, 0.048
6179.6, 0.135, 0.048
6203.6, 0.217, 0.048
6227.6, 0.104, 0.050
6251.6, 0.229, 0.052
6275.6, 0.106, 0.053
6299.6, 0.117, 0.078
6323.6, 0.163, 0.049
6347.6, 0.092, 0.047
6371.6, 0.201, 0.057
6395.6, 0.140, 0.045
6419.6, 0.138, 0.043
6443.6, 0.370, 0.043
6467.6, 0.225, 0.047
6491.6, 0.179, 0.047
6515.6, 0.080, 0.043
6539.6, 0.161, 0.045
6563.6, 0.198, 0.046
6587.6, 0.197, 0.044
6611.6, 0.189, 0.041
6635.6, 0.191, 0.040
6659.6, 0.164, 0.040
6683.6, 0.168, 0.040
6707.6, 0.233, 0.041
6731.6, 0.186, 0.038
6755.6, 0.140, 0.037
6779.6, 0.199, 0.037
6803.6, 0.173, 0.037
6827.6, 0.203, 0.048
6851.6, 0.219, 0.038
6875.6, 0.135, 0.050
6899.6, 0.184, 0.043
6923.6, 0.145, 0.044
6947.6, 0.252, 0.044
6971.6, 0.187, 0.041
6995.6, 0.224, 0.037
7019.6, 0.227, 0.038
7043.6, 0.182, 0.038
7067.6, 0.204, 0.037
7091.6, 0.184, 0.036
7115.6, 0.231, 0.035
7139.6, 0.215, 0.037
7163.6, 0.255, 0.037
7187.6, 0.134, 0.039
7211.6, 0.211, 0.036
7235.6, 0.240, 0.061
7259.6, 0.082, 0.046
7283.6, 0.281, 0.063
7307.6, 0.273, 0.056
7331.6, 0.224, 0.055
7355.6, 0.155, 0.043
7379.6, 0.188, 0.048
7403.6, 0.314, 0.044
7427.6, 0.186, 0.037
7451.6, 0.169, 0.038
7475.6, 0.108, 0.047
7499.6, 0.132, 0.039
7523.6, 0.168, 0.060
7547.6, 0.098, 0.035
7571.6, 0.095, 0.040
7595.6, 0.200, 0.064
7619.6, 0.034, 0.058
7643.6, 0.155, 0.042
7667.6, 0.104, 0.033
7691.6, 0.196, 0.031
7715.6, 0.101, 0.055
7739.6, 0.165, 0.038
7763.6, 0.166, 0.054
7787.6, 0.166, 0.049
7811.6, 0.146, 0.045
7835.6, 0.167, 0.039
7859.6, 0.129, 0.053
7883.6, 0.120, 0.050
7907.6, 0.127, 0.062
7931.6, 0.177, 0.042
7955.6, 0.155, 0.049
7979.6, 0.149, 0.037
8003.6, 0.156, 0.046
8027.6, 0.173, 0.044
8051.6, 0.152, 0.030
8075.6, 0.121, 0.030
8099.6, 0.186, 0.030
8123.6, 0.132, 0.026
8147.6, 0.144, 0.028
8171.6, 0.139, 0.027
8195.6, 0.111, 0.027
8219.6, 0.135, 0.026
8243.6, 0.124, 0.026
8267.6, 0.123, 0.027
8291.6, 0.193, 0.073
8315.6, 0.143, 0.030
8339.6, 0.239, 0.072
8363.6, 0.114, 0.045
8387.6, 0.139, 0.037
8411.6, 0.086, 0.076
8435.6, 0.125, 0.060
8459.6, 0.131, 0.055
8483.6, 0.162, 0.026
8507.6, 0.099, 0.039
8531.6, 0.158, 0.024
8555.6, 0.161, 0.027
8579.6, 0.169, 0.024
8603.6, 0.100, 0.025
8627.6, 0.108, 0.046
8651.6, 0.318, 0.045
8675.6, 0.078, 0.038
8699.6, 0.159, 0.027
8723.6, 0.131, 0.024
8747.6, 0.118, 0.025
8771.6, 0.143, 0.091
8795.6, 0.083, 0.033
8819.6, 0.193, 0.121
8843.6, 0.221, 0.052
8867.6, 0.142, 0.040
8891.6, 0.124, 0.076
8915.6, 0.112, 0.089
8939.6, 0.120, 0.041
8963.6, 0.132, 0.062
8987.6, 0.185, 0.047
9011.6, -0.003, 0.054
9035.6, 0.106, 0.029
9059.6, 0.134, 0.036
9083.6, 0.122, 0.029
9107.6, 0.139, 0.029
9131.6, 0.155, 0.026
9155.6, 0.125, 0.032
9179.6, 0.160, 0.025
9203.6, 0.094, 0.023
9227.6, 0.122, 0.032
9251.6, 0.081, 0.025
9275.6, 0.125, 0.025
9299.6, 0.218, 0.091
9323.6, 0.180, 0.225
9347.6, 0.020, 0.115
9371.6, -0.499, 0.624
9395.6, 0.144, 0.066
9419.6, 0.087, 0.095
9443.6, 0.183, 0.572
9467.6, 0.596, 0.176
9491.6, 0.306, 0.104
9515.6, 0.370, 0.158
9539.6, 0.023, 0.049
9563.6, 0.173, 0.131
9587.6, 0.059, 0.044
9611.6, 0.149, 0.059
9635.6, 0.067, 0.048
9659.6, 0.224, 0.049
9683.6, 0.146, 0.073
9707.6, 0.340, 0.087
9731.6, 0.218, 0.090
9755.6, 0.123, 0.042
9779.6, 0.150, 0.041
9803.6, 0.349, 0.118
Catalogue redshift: 0.728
